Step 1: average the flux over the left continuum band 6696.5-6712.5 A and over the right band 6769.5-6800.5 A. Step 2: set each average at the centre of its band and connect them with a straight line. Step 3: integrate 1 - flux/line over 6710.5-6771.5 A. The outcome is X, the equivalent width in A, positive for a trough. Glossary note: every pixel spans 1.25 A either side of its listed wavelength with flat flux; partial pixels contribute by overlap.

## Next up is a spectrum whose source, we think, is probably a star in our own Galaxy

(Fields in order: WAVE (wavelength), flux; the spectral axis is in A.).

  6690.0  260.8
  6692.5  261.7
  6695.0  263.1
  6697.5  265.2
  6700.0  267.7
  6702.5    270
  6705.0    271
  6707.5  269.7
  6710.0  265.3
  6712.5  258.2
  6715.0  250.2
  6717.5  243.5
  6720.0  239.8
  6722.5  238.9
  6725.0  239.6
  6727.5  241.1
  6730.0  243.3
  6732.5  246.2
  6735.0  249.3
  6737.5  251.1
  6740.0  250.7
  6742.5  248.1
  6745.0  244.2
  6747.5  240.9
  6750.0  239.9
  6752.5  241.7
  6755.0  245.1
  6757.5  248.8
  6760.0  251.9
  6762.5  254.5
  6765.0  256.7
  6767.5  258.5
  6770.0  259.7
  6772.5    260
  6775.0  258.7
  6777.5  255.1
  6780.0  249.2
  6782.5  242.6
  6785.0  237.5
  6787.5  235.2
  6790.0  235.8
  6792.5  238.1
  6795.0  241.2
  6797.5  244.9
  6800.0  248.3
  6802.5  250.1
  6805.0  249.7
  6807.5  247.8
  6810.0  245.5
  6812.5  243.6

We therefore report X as 2.3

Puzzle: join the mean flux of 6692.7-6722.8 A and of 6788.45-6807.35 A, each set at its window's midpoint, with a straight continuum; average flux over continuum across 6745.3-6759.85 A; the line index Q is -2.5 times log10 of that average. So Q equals 0.034 mag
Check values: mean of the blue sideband 259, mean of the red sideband 244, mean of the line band 244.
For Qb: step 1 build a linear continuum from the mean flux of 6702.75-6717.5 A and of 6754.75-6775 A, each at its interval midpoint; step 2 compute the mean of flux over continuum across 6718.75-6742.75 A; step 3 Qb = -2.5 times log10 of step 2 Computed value 0.06 mag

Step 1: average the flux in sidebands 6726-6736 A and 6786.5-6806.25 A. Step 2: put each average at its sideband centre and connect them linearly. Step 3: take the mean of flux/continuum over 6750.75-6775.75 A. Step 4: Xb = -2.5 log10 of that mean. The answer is -0.04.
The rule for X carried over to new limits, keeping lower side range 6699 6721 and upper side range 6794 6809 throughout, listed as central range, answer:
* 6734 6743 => 0.2 A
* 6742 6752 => 0.5 A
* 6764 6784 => -0.3 A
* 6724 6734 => 0.6 A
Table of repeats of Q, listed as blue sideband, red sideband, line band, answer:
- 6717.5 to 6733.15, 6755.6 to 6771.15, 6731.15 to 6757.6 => 0.01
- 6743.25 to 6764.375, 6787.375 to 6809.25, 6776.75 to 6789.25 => 0.01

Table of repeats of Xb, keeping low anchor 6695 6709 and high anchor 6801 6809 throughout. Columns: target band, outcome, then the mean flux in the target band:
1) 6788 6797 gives 0.06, 239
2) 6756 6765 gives 0.02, 252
